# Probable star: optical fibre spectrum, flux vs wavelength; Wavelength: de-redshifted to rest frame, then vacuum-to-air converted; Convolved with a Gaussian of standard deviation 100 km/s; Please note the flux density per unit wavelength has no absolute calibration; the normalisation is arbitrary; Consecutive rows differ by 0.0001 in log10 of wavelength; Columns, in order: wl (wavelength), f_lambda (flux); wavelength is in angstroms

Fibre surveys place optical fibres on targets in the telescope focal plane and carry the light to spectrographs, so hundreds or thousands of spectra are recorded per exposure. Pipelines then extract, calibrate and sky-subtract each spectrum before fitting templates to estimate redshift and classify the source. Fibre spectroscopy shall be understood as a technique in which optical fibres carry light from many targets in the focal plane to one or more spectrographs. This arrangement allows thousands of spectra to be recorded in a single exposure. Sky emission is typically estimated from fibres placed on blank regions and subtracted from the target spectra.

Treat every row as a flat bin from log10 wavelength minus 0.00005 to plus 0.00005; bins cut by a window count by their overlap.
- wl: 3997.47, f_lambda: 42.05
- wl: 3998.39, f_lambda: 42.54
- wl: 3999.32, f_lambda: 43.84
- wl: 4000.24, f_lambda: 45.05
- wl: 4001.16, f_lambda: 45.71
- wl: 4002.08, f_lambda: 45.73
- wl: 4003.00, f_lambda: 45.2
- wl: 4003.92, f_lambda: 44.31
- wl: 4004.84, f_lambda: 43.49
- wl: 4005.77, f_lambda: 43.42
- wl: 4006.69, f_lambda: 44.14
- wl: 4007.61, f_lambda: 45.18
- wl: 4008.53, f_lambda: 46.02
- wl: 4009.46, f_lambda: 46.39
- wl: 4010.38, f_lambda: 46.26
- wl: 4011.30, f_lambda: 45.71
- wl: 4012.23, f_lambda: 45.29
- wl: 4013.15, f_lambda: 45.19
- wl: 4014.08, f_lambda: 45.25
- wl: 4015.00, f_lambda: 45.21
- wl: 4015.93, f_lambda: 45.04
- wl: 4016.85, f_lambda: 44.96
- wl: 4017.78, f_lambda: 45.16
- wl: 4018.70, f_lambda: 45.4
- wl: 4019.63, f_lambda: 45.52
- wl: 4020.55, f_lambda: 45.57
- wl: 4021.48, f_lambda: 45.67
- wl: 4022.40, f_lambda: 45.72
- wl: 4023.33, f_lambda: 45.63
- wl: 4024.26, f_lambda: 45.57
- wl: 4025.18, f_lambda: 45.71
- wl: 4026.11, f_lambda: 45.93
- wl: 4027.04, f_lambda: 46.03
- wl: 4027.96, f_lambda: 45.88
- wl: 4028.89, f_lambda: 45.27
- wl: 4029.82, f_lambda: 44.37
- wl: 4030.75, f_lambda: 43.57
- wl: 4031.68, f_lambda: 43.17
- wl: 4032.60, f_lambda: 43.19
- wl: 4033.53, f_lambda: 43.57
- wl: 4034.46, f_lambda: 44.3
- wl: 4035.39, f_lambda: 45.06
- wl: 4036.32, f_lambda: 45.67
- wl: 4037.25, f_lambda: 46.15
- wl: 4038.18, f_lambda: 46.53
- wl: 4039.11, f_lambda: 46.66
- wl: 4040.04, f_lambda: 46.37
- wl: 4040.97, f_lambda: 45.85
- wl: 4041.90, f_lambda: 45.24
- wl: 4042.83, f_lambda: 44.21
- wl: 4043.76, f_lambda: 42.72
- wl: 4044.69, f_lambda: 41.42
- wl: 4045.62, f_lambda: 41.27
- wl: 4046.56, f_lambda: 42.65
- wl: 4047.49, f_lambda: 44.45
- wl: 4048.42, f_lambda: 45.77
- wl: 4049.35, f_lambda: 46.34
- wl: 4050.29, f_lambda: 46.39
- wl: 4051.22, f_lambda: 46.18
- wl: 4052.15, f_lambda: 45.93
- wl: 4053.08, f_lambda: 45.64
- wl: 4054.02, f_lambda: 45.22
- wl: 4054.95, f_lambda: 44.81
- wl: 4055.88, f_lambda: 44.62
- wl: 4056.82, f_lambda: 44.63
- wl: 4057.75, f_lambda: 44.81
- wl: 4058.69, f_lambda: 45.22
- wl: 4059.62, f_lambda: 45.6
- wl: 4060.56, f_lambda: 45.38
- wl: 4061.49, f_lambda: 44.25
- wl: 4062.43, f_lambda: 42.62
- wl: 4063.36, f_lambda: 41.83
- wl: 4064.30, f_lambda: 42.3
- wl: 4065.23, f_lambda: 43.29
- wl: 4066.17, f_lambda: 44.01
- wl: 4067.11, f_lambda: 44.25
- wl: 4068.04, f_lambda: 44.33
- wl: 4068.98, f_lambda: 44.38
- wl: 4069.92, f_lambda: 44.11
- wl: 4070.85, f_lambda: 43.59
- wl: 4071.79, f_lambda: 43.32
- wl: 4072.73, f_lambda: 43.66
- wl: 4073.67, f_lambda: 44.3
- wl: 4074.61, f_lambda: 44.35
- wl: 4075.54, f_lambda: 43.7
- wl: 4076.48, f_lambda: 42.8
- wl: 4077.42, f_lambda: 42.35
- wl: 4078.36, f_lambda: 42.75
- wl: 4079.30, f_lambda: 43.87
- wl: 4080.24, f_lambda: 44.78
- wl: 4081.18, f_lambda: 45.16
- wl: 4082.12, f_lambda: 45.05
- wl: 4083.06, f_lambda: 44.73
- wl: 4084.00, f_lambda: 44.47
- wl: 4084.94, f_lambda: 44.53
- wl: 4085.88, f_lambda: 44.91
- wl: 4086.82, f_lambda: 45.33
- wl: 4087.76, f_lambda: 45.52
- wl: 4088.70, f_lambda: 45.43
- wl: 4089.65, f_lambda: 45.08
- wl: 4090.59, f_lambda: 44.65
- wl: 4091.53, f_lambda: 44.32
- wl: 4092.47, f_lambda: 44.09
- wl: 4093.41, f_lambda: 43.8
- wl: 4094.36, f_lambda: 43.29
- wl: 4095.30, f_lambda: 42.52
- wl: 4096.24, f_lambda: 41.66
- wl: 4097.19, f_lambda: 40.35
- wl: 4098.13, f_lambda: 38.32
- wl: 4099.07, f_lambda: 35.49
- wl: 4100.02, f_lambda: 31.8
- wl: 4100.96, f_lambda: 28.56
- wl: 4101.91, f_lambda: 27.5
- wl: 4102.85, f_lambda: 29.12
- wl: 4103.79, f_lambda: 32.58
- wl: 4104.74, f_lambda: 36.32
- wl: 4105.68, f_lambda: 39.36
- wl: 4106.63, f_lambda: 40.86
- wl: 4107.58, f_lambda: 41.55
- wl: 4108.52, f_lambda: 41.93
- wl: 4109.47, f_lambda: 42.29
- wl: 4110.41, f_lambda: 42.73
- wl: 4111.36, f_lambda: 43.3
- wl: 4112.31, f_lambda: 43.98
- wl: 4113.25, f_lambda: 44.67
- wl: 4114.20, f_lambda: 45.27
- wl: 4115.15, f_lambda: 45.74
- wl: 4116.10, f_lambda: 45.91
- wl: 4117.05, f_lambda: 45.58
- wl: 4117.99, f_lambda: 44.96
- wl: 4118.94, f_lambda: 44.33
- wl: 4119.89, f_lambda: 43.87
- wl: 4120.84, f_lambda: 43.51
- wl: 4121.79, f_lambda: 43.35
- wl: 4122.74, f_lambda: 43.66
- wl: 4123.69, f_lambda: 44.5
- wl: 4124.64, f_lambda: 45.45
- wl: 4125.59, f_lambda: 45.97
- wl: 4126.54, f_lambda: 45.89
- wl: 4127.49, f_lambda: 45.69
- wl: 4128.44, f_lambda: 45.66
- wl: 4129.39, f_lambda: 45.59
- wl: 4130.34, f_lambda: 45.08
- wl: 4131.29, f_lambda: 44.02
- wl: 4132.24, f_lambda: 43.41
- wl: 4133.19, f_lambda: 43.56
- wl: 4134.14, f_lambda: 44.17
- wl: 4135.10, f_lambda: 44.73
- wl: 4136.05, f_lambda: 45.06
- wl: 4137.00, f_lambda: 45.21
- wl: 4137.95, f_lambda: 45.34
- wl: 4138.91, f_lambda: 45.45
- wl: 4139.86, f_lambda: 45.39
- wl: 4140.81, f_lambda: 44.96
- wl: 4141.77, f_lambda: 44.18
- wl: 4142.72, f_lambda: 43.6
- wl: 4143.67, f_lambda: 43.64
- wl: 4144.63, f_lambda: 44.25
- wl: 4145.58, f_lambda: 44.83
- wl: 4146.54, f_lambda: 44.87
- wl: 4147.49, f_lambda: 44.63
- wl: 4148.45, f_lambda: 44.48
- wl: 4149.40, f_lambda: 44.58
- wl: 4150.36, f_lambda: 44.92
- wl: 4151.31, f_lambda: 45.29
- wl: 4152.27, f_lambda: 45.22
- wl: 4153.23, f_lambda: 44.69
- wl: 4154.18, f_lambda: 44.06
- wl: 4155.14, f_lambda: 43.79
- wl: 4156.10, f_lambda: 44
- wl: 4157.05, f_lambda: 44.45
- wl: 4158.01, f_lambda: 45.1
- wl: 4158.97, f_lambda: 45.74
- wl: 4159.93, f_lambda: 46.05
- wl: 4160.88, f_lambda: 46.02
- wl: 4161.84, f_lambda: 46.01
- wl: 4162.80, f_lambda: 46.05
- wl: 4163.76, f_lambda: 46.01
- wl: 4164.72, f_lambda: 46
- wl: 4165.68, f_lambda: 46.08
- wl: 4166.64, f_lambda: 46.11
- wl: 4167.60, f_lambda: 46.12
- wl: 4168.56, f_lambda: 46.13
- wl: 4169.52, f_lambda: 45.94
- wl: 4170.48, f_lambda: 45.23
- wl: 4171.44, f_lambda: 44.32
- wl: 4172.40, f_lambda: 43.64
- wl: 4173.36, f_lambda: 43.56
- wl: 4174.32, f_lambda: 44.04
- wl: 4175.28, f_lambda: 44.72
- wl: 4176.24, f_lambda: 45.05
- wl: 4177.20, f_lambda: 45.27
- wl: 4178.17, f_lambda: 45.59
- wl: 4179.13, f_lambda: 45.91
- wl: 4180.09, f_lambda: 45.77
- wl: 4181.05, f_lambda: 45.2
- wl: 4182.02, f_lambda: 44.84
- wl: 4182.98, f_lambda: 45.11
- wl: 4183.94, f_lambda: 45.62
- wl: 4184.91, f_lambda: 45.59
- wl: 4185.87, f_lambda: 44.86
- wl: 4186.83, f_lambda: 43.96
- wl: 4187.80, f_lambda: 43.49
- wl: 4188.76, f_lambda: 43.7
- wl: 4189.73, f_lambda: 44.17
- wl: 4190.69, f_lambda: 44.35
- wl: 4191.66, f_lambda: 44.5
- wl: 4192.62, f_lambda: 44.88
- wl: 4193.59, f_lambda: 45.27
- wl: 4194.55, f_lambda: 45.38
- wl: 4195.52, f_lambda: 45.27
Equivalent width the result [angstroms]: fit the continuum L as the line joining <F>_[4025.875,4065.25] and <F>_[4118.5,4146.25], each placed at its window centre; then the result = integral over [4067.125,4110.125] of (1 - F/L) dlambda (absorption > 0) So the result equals 2.90 angstroms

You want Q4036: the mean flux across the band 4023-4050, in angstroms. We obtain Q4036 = 44.8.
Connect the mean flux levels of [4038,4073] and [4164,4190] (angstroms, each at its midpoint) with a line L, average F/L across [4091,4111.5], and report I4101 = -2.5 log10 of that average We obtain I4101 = 0.16 mag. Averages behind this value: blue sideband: 44.5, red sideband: 45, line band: 38.7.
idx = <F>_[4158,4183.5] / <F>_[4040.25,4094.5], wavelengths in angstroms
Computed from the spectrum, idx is 1.02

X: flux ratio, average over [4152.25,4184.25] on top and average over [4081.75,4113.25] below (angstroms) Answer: 1.1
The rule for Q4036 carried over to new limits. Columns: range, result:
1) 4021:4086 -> 44.5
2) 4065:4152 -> 43.2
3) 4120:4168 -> 44.9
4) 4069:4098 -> 43.9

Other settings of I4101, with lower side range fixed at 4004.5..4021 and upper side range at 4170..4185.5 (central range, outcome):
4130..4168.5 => 0.002 mag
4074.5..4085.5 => 0.025 mag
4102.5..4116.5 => 0.099 mag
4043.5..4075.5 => 0.022 mag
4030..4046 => 0.017 mag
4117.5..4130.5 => 0.005 mag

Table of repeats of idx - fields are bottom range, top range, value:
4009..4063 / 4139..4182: 1.00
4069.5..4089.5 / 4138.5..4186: 1.02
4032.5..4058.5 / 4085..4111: 0.89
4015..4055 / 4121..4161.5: 0.99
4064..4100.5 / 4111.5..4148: 1.03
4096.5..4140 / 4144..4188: 1.07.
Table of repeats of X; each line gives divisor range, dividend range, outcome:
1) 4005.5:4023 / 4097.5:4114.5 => 0.84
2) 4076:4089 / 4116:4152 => 1.01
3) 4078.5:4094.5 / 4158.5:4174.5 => 1.02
